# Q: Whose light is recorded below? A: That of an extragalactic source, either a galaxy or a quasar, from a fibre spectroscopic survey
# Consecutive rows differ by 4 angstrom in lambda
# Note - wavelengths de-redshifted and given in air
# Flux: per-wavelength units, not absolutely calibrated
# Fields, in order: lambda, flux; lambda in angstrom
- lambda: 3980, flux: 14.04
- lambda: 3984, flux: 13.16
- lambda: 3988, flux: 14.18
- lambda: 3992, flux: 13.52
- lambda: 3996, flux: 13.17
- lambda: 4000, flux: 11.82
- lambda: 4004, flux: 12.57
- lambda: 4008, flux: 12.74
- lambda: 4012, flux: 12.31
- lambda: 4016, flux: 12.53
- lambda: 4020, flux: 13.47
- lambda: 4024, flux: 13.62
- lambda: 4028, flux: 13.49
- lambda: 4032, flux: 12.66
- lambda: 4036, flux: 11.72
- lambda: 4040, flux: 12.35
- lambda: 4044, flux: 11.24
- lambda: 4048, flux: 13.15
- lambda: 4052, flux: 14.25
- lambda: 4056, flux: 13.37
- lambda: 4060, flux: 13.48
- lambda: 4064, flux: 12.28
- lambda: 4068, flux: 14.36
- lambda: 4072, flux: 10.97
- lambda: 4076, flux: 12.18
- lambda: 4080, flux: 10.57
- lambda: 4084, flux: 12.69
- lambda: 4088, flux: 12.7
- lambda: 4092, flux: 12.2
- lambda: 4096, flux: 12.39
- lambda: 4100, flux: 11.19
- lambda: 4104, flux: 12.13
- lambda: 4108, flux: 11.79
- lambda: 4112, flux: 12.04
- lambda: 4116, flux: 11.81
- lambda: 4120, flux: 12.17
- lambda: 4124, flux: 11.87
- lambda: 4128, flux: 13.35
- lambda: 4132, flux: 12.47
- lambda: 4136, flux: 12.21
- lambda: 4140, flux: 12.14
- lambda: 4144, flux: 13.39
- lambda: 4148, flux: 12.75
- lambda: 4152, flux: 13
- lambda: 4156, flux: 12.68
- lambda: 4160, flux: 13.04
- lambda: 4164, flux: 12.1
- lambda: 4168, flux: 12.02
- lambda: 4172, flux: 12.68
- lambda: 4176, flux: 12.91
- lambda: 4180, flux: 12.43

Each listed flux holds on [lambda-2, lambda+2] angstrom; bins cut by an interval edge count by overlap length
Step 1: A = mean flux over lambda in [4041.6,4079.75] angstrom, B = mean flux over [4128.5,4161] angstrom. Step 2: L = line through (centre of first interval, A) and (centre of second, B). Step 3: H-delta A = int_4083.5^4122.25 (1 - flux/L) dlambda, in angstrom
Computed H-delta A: 1.9 angstrom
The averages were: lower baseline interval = 12.7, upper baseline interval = 12.7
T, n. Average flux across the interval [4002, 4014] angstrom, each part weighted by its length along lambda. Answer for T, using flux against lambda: 12.5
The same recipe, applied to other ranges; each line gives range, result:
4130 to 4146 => 12.6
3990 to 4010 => 12.8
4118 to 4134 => 12.5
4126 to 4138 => 12.7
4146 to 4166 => 12.7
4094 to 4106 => 11.9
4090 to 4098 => 12.3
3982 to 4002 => 13.2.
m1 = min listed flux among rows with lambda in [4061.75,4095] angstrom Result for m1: 10.57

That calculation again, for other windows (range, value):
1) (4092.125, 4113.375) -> 11.19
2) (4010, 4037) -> 11.72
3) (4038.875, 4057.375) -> 11.24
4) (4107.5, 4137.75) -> 11.79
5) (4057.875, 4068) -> 12.28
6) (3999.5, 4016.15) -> 11.82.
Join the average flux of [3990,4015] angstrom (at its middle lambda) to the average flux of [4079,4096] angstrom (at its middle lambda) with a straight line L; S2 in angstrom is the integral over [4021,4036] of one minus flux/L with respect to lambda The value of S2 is -0.65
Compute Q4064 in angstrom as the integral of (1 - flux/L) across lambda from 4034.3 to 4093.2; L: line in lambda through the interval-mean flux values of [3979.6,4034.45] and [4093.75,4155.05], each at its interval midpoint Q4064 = 0.9 angstrom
